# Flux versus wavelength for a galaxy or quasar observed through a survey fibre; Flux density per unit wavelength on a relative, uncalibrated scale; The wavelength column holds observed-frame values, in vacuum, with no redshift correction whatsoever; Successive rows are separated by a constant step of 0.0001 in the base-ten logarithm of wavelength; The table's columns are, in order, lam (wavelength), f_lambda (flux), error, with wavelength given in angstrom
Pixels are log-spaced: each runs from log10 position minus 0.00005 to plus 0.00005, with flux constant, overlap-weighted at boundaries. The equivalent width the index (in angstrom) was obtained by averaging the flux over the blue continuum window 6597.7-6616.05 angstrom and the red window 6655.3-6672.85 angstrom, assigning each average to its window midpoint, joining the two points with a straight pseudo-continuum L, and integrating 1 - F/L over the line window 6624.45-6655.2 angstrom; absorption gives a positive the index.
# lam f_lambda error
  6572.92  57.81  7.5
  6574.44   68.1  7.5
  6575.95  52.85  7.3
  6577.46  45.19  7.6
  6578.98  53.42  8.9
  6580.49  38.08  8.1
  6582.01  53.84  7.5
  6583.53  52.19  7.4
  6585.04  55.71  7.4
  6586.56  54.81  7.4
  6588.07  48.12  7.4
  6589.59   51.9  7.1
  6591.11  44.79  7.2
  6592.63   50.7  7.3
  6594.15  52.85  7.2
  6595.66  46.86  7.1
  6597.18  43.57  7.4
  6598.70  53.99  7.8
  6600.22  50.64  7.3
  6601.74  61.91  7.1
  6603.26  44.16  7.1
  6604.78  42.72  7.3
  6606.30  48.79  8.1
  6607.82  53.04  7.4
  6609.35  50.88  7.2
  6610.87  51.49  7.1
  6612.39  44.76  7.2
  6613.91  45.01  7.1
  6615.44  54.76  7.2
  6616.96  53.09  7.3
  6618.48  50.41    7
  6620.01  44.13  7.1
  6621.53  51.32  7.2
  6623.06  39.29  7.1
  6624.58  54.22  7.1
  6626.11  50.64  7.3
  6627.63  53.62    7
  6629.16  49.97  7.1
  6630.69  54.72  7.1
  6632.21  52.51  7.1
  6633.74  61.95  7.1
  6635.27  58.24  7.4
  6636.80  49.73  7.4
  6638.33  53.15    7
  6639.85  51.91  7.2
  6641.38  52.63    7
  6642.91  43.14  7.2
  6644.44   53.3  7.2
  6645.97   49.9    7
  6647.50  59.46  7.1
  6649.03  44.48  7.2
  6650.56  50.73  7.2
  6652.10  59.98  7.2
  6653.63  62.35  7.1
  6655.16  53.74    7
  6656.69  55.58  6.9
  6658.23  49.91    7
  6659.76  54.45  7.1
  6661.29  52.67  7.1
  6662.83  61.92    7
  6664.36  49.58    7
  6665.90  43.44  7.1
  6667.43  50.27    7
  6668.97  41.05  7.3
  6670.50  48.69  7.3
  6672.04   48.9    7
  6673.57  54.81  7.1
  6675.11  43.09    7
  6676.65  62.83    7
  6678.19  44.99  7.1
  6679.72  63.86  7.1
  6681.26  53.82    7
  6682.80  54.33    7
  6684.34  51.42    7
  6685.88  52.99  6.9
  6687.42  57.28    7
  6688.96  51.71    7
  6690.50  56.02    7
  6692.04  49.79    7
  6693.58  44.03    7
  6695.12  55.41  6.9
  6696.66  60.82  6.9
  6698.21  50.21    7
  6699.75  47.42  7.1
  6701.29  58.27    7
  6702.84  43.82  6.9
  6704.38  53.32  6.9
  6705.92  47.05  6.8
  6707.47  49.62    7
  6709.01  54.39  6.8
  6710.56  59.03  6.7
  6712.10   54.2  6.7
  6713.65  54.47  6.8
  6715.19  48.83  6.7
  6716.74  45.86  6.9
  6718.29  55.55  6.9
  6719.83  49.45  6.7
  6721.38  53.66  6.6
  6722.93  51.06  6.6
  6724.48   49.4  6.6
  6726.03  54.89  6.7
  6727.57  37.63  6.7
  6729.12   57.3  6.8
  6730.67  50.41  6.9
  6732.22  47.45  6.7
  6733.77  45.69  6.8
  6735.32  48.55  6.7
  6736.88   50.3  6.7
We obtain -1.8 angstrom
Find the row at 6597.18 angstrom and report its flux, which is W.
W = 43.57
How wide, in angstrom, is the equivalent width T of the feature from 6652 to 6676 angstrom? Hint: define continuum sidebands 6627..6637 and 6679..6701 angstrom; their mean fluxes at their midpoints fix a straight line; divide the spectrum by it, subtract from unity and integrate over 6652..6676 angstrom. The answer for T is 1.0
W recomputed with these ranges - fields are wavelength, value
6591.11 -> 44.79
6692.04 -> 49.79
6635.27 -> 58.24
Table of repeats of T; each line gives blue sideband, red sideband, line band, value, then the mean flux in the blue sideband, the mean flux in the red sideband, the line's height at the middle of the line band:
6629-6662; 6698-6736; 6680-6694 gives -0.3 angstrom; 53.5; 50.7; 51.9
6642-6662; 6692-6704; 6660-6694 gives 0.2 angstrom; 53.1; 51.4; 52.1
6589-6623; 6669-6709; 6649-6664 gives -1.2 angstrom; 49.4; 52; 51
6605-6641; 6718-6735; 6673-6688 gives -1.0 angstrom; 51.1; 50.1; 50.5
